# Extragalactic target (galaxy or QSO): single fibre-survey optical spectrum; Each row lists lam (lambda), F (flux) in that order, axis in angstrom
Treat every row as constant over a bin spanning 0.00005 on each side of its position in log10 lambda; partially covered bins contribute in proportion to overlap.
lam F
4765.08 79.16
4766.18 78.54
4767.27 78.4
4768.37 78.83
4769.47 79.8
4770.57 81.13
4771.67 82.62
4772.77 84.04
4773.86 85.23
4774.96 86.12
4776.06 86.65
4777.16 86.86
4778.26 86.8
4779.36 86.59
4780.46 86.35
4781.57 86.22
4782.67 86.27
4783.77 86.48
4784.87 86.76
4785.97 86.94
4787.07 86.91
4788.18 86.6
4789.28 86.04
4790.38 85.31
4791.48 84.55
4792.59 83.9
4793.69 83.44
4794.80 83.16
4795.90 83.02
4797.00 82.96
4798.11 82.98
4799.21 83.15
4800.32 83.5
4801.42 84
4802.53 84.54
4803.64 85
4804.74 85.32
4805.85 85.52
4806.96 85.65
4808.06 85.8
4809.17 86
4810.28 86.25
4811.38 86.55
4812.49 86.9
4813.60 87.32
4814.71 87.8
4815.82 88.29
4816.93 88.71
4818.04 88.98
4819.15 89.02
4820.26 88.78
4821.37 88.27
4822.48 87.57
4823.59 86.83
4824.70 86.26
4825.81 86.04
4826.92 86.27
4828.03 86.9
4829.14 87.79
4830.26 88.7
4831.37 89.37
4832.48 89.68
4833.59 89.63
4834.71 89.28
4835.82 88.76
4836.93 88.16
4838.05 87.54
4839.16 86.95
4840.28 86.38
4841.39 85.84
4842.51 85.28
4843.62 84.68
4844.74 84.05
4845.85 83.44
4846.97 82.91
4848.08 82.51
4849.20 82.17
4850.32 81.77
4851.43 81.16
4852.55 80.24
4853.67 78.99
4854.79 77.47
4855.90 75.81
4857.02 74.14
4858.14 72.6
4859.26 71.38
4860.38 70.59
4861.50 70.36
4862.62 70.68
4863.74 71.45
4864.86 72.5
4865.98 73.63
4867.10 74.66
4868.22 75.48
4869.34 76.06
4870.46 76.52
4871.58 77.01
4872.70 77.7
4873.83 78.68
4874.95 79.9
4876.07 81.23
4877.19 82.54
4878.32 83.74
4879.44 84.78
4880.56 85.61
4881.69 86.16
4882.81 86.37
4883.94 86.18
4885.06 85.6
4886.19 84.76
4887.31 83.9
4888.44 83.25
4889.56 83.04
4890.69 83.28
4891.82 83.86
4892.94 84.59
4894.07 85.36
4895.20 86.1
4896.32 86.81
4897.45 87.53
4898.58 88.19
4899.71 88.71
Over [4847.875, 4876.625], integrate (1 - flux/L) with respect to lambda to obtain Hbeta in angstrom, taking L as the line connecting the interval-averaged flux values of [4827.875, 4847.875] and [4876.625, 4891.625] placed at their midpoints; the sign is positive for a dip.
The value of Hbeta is 3.1 angstrom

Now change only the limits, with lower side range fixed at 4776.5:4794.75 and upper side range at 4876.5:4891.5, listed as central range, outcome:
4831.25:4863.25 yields 1.3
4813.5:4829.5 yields -0.4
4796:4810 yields 0.2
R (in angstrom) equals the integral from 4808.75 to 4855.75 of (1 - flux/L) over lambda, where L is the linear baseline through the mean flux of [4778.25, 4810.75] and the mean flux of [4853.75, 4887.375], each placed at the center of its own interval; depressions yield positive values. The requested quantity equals -2.5 angstrom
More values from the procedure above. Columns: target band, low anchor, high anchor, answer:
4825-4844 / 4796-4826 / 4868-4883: -0.74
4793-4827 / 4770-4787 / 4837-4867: -1.26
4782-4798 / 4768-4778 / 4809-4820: 0.03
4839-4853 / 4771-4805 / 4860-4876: -1.05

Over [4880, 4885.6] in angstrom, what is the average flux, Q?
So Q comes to 86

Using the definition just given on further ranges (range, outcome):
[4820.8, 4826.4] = 87.1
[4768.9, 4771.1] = 80.3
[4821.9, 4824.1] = 87.3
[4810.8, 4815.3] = 87.2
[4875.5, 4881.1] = 83.7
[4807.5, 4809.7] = 86.1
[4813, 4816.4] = 87.7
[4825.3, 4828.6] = 86.5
